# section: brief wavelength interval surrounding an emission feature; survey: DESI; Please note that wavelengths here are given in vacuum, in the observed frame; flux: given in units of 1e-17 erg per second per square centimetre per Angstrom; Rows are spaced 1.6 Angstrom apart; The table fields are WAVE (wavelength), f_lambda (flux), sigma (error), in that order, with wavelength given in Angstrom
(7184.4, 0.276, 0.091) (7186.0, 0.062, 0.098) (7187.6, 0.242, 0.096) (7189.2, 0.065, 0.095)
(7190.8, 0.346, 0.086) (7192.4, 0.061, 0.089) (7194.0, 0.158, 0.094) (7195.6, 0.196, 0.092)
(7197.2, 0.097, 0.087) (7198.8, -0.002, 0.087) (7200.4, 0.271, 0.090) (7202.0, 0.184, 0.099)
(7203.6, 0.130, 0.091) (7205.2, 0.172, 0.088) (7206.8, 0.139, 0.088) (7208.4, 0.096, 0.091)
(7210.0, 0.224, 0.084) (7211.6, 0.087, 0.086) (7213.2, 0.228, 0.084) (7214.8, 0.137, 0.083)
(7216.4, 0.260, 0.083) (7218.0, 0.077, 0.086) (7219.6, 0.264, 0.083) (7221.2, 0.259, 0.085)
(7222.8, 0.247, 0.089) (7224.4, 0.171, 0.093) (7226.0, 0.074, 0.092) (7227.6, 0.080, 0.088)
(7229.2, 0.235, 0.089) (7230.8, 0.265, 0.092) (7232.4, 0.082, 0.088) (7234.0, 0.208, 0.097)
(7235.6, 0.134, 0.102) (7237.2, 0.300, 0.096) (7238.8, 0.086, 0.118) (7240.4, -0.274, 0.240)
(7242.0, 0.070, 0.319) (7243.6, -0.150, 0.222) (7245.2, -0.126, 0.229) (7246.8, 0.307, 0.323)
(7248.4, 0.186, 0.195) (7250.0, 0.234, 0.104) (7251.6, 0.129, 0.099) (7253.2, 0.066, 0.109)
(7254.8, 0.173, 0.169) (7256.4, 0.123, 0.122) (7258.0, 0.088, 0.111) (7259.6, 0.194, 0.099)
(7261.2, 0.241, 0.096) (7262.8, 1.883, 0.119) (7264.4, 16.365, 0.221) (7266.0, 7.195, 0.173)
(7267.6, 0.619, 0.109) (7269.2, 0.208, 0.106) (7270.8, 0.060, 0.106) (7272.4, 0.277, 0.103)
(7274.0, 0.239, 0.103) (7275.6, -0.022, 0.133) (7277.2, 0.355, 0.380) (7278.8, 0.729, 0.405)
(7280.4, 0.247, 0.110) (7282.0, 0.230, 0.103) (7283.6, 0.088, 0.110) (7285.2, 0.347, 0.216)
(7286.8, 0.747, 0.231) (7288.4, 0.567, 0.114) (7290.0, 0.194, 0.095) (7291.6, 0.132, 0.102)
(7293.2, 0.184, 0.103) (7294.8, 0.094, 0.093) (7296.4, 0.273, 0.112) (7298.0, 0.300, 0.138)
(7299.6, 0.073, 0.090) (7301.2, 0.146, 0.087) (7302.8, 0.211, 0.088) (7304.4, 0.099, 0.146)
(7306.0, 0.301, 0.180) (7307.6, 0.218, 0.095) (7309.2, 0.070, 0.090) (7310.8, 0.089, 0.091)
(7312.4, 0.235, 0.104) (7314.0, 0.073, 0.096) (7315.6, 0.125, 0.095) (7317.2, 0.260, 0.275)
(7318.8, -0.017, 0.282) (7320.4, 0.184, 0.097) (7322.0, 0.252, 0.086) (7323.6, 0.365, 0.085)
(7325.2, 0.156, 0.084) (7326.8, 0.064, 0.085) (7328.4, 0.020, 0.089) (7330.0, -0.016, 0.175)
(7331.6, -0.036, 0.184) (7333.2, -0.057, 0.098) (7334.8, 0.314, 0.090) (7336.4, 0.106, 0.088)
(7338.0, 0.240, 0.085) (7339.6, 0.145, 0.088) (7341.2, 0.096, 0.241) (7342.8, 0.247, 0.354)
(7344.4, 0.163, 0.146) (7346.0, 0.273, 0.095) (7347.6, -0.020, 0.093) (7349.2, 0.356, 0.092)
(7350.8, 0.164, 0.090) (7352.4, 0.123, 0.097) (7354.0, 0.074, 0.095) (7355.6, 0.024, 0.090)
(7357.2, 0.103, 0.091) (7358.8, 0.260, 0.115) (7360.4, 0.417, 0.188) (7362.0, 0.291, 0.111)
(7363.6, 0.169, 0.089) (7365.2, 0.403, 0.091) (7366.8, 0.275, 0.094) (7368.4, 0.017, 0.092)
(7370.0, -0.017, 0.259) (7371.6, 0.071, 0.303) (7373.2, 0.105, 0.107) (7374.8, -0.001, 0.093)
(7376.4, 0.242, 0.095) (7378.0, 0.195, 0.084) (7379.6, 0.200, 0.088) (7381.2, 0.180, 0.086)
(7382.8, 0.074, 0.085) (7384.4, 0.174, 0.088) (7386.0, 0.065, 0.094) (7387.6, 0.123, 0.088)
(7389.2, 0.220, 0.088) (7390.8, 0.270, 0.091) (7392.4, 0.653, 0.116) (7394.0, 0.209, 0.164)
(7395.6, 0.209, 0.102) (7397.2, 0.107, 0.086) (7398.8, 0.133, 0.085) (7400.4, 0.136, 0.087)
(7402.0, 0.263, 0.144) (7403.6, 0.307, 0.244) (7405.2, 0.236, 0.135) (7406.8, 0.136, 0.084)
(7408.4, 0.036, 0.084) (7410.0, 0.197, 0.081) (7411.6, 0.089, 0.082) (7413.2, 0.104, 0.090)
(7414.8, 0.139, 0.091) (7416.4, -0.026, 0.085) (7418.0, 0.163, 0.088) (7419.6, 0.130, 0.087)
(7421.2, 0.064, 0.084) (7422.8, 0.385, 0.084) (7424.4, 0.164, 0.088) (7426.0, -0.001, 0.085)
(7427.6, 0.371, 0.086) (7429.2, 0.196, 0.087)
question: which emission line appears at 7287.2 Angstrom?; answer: [N II] 6583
